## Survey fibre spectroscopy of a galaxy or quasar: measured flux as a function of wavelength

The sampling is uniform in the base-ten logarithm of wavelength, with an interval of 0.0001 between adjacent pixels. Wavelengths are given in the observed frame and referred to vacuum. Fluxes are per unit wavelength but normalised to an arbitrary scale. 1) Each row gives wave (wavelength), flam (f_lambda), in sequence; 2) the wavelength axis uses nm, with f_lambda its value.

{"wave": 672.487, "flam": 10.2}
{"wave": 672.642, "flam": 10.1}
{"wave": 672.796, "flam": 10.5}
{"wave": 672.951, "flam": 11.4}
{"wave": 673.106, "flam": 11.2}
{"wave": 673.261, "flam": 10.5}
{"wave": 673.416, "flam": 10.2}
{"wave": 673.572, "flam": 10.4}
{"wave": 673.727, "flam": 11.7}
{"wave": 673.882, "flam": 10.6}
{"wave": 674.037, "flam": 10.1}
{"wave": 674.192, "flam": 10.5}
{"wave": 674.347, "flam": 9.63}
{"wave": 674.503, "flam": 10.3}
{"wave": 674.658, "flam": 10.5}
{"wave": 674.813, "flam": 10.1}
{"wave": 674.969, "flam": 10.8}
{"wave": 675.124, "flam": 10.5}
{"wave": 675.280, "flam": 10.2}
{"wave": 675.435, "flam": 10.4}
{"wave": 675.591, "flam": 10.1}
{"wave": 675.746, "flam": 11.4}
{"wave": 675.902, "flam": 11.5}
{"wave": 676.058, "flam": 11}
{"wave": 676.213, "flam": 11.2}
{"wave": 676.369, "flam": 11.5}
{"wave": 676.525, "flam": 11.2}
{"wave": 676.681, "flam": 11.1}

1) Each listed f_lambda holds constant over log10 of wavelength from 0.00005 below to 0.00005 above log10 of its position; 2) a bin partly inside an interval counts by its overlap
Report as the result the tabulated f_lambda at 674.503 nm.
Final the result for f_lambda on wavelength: 10.3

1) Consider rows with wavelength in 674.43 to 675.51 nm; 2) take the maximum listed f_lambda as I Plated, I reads 10.8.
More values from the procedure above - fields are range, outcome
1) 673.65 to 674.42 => 11.7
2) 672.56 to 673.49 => 11.4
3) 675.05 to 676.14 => 11.5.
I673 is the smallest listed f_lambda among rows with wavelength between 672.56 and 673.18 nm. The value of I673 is 10.1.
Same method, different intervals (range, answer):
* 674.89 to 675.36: 10.2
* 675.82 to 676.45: 11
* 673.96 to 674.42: 9.63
